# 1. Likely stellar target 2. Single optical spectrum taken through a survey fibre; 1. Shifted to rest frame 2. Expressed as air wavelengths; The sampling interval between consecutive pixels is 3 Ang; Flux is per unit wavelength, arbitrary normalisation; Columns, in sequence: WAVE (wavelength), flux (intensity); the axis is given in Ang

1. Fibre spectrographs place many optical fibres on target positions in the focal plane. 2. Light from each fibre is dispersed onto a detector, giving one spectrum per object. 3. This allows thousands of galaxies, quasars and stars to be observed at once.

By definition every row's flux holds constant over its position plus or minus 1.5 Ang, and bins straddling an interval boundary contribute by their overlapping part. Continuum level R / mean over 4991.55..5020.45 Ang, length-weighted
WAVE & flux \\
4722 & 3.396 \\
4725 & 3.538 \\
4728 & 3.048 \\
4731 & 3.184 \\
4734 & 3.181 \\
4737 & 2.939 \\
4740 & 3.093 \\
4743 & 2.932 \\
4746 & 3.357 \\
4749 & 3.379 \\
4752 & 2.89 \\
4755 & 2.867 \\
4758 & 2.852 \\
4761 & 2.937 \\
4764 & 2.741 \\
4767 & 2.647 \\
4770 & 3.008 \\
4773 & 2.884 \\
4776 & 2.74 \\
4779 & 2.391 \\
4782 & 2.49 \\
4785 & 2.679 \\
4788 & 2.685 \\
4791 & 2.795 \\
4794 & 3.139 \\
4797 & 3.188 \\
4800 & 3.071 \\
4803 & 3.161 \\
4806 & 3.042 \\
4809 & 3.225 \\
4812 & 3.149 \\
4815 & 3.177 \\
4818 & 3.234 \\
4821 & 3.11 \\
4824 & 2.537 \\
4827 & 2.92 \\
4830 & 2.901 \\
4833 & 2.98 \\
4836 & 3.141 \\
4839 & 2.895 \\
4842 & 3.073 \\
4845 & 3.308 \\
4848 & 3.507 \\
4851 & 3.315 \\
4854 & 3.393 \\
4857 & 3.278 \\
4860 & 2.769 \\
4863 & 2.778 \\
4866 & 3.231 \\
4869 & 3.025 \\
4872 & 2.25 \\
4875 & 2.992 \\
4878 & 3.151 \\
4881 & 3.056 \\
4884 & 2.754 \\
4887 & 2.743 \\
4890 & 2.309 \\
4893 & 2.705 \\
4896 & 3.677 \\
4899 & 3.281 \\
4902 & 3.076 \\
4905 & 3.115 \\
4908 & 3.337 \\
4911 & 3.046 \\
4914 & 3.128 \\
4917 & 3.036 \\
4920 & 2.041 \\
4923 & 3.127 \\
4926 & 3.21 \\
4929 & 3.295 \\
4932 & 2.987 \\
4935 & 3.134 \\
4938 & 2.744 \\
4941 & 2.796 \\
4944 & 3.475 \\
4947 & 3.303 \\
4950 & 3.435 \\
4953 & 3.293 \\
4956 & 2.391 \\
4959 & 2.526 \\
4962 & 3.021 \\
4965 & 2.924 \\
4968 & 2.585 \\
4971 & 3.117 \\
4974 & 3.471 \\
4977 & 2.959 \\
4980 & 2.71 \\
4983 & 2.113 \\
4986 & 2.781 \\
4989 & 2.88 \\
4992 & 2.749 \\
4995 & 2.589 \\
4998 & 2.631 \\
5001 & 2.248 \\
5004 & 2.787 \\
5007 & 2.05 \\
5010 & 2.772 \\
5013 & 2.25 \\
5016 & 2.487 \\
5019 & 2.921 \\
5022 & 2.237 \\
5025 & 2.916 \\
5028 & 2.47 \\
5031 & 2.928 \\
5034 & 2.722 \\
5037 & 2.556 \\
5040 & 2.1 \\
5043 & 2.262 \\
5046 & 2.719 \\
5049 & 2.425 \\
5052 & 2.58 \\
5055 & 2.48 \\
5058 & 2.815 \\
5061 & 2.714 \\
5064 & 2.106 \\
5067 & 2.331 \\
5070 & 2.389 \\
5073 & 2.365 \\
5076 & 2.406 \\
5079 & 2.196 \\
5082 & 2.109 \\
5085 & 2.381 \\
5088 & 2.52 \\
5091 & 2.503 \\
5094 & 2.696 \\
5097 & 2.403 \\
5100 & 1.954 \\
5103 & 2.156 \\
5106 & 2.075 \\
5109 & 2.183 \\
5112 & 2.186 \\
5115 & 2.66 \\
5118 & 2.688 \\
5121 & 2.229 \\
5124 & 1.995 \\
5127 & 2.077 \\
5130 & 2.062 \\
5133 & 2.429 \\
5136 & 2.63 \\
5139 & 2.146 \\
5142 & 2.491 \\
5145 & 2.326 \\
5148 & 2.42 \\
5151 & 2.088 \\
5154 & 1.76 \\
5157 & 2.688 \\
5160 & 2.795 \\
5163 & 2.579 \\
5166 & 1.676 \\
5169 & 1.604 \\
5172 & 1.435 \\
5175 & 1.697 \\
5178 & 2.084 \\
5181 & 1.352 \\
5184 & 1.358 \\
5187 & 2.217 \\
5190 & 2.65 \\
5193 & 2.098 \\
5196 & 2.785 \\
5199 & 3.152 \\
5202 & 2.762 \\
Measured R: 2.54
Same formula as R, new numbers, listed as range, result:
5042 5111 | 2.38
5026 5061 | 2.56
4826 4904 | 3.02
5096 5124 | 2.26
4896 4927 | 3.07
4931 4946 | 3.04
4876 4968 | 3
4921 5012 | 2.86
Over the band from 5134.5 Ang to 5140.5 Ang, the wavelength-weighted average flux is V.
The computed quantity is 2.39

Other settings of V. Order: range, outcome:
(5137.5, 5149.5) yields 2.35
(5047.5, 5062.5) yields 2.6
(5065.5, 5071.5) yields 2.36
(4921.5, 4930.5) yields 3.21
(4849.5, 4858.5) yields 3.33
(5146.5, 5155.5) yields 2.09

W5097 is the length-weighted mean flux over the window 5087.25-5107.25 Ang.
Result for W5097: 2.33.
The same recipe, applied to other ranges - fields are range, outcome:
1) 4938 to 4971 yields 2.97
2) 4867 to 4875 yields 2.74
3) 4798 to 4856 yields 3.11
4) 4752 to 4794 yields 2.77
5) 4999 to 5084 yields 2.48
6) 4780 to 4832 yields 2.97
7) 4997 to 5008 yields 2.44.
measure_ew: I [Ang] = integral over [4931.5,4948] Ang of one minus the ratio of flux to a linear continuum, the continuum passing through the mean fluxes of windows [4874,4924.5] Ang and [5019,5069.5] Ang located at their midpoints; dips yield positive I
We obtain -1.28 Ang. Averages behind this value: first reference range 2.97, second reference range 2.53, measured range 3.07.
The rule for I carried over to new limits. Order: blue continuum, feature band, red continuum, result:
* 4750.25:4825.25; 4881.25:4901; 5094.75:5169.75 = -1.5 Ang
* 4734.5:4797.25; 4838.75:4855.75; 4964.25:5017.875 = -2.8 Ang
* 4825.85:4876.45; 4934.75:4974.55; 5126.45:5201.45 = -3.4 Ang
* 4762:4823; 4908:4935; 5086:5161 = -3.2 Ang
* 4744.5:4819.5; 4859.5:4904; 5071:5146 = -2.8 Ang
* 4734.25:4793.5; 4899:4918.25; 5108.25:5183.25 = -4.0 Ang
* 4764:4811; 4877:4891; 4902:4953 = 1.0 Ang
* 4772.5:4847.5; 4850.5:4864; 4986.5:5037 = -1.0 Ang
